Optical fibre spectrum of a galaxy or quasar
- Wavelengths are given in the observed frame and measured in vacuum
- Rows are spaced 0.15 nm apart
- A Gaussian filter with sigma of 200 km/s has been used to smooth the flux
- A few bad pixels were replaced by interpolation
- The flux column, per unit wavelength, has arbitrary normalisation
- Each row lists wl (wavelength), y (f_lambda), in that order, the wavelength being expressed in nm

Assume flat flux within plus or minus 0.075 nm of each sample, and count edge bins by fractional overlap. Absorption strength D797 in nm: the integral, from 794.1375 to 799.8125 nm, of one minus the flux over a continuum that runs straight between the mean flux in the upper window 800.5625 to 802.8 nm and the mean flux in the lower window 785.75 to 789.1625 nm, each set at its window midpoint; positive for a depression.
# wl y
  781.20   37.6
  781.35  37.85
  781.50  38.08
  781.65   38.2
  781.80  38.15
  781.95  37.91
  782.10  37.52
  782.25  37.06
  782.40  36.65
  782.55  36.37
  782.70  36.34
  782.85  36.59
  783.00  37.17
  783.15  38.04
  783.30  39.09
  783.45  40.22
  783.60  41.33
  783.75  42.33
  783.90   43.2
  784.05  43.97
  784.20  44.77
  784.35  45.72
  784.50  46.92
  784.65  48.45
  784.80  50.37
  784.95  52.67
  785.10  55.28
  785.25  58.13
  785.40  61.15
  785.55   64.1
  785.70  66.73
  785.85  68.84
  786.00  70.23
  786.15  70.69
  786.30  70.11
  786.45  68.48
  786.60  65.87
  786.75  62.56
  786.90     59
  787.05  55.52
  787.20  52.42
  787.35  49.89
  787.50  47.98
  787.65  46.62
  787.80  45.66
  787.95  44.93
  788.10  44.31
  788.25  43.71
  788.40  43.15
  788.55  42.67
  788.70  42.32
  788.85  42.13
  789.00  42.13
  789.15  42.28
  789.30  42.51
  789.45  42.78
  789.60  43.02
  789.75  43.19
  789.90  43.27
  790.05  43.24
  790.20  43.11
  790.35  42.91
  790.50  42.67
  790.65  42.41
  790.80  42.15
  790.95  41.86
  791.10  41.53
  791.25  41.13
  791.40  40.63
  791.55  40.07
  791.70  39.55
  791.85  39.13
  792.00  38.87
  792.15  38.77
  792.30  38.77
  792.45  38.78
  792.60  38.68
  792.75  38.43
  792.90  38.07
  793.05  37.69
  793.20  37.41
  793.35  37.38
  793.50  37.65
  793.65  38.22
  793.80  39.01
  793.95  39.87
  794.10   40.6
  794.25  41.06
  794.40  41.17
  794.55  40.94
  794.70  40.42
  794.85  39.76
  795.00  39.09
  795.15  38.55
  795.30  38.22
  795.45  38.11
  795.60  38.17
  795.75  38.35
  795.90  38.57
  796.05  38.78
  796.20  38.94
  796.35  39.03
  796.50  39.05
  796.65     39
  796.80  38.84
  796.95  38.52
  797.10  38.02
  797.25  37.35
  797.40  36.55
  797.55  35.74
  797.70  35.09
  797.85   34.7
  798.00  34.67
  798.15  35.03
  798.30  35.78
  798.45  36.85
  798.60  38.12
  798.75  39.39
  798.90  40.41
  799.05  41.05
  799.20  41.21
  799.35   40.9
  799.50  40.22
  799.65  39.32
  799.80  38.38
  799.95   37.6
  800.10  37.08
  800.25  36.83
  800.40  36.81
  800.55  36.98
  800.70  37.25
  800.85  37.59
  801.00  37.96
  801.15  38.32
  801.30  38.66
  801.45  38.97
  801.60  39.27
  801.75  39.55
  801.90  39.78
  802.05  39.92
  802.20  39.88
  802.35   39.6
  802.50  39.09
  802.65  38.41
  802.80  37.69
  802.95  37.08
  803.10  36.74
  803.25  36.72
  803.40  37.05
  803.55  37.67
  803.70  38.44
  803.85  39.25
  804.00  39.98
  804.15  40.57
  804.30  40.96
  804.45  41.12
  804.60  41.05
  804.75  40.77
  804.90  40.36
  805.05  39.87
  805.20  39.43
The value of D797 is 0.66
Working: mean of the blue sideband 53.4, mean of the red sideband 38.8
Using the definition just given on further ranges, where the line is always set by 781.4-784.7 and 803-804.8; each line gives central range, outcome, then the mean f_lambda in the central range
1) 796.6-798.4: 0.131 nm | 36.6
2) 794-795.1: -0.022 nm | 40.4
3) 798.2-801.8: 0.076 nm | 38.5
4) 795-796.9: 0.041 nm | 38.7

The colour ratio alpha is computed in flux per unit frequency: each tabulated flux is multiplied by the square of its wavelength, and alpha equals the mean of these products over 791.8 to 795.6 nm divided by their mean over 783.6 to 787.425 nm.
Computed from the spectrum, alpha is 0.71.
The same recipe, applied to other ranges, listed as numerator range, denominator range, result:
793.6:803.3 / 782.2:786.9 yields 0.78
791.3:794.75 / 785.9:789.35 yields 0.76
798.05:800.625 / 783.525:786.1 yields 0.74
